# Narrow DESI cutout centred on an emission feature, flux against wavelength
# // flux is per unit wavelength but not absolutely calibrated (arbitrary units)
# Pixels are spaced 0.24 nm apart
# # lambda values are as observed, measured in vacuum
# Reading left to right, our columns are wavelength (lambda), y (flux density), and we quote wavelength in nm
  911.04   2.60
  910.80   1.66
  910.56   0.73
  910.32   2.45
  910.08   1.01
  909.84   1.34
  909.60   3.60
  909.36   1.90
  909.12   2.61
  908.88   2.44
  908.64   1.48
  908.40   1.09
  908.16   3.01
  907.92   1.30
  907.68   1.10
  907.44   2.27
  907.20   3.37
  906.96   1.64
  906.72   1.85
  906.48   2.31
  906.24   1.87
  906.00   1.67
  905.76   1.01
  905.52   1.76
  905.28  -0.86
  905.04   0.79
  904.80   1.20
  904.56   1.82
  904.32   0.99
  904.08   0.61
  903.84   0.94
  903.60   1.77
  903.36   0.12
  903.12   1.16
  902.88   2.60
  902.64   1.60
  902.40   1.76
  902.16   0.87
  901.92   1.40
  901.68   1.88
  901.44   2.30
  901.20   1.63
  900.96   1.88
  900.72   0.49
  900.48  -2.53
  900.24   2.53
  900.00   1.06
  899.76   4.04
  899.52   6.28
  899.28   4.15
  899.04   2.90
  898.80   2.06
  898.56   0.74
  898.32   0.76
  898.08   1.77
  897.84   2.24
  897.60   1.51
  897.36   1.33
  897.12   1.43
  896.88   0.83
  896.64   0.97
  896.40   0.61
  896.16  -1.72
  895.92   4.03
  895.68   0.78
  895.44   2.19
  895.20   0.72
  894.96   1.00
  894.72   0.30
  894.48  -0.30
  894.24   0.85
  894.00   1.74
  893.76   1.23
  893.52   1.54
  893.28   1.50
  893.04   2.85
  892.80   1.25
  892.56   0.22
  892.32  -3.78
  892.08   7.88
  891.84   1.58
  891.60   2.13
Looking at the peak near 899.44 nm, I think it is H-gamma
